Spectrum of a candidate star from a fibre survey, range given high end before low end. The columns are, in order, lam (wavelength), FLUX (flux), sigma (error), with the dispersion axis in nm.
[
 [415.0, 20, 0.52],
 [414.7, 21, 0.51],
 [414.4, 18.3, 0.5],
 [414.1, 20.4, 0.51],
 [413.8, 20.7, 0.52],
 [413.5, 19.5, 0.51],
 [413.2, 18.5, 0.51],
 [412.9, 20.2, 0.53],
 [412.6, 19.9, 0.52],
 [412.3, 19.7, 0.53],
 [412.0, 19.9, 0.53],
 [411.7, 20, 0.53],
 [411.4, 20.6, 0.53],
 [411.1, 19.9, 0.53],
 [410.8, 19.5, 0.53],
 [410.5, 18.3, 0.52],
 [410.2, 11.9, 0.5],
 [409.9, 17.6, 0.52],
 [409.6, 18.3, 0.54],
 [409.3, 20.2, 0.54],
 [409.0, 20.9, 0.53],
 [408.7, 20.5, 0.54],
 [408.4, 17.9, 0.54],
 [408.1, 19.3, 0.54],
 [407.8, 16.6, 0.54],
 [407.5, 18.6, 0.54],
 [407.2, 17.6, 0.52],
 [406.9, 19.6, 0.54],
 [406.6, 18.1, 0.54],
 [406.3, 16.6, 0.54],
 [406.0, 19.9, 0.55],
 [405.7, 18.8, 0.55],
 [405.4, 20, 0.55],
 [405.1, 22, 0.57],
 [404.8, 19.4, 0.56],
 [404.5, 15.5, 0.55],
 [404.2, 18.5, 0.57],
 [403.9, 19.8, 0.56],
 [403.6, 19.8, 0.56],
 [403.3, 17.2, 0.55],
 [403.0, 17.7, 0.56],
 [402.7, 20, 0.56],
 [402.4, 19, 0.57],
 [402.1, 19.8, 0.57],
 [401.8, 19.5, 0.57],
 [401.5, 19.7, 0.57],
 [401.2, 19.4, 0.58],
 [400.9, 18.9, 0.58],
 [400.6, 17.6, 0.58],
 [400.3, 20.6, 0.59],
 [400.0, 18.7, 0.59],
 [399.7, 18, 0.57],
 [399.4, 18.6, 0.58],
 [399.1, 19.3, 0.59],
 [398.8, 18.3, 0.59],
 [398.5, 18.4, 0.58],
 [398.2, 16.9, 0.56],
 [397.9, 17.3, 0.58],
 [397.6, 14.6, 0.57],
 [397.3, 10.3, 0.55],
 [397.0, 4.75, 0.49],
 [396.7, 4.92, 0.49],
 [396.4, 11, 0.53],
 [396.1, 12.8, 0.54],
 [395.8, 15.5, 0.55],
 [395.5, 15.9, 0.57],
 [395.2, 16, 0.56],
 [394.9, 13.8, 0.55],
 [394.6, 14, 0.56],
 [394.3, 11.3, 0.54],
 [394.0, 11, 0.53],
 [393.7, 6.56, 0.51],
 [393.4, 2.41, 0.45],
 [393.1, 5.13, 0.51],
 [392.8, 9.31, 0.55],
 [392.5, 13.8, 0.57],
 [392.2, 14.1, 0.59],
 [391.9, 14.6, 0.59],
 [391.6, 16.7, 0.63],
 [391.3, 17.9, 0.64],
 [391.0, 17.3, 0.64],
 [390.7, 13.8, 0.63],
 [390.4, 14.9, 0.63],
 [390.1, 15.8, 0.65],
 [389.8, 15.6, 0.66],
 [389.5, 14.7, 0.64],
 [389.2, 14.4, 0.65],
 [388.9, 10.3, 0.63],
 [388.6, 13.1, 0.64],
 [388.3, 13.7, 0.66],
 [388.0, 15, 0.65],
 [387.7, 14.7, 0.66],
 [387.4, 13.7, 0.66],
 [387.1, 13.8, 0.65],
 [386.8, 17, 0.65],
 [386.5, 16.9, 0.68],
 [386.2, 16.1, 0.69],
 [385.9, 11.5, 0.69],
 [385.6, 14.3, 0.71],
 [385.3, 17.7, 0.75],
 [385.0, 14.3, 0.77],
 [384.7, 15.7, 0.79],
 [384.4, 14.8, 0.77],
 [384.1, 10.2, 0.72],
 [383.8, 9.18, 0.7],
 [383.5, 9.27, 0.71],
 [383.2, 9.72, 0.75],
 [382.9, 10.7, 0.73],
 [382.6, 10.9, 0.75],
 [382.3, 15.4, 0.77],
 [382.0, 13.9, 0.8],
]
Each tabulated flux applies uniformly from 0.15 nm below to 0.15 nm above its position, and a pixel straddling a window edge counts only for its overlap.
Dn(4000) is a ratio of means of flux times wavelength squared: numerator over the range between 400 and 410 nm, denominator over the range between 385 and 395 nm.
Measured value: 1.52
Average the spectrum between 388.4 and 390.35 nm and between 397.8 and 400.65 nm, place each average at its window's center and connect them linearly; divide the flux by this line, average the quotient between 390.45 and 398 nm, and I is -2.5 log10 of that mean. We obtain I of 0.30 mag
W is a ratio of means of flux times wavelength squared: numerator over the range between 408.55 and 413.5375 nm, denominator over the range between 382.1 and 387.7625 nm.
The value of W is 1.62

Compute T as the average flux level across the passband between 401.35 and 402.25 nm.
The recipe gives 19.7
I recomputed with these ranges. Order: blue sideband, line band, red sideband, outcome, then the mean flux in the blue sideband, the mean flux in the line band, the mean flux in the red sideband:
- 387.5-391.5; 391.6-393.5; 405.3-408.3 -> 0.40 mag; 14.7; 10.6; 18.5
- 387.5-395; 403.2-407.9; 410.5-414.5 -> -0.07 mag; 13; 18.7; 19.7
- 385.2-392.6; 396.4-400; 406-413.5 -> 0.14 mag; 14.8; 14.7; 18.8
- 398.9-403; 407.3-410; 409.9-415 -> 0.02 mag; 19.1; 18.9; 19.2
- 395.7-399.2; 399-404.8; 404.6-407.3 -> -0.15 mag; 13.6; 18.8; 19.1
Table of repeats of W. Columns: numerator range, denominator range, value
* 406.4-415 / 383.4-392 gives 1.48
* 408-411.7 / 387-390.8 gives 1.48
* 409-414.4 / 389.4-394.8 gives 1.66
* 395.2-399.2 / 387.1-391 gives 1.01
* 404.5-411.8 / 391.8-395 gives 1.94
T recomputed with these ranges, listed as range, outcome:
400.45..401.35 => 18.6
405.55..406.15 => 19.3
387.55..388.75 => 14.1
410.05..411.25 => 17.4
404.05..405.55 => 19.1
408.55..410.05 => 19.5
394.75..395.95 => 15.3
